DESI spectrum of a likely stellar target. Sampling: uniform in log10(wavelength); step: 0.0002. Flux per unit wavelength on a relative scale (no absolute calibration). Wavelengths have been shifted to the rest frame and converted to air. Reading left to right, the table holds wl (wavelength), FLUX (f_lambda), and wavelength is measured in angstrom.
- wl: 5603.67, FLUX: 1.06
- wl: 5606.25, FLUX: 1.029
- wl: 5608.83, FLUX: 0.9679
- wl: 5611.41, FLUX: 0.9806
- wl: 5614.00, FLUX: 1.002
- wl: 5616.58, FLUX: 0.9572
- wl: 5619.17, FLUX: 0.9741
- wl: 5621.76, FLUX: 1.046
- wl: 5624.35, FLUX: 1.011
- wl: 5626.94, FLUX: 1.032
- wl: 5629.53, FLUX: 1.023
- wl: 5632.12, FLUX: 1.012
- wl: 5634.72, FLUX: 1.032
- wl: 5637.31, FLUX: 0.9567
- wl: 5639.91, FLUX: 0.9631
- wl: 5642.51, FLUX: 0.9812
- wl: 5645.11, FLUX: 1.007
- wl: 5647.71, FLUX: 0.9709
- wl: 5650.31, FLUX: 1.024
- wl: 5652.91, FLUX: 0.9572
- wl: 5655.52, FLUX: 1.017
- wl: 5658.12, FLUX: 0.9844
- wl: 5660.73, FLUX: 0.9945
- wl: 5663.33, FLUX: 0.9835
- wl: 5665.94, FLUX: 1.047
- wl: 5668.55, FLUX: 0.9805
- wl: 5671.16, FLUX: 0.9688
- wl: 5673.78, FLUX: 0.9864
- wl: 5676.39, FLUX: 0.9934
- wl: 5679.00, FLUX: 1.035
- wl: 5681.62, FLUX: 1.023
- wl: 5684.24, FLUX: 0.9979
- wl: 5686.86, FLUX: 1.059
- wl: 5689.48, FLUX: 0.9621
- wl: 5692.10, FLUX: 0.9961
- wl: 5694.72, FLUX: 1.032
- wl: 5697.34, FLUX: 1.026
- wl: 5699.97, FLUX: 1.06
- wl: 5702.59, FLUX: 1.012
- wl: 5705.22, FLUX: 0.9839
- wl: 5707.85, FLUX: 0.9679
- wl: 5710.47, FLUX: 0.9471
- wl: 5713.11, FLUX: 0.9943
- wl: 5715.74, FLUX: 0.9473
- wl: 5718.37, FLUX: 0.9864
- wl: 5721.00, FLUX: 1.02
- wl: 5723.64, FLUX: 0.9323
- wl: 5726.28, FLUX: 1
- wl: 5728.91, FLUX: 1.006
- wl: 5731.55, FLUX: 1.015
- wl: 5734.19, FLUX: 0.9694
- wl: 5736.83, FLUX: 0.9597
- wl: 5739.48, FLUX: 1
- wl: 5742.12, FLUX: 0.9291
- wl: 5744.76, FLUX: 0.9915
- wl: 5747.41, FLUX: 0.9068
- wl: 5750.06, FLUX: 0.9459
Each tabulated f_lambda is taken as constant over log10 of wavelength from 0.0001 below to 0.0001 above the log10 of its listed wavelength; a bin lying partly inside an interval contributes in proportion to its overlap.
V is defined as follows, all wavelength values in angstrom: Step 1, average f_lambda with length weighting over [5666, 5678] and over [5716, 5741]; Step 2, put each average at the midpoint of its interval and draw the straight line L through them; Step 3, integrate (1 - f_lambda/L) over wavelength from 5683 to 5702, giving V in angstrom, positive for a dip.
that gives -0.6 angstrom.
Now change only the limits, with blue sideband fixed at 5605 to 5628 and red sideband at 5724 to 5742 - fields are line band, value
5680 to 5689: -0.27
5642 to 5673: 0.03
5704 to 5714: 0.15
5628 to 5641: -0.02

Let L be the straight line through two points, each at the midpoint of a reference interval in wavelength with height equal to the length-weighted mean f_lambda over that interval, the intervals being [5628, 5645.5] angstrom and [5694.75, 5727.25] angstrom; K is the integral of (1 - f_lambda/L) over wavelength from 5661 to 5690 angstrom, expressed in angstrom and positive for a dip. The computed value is -0.3 angstrom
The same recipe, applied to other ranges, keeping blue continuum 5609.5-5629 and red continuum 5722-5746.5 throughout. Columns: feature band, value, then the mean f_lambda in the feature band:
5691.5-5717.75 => -0.3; 0.997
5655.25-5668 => -0.1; 1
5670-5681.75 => -0.1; 0.999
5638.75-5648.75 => 0.1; 0.981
